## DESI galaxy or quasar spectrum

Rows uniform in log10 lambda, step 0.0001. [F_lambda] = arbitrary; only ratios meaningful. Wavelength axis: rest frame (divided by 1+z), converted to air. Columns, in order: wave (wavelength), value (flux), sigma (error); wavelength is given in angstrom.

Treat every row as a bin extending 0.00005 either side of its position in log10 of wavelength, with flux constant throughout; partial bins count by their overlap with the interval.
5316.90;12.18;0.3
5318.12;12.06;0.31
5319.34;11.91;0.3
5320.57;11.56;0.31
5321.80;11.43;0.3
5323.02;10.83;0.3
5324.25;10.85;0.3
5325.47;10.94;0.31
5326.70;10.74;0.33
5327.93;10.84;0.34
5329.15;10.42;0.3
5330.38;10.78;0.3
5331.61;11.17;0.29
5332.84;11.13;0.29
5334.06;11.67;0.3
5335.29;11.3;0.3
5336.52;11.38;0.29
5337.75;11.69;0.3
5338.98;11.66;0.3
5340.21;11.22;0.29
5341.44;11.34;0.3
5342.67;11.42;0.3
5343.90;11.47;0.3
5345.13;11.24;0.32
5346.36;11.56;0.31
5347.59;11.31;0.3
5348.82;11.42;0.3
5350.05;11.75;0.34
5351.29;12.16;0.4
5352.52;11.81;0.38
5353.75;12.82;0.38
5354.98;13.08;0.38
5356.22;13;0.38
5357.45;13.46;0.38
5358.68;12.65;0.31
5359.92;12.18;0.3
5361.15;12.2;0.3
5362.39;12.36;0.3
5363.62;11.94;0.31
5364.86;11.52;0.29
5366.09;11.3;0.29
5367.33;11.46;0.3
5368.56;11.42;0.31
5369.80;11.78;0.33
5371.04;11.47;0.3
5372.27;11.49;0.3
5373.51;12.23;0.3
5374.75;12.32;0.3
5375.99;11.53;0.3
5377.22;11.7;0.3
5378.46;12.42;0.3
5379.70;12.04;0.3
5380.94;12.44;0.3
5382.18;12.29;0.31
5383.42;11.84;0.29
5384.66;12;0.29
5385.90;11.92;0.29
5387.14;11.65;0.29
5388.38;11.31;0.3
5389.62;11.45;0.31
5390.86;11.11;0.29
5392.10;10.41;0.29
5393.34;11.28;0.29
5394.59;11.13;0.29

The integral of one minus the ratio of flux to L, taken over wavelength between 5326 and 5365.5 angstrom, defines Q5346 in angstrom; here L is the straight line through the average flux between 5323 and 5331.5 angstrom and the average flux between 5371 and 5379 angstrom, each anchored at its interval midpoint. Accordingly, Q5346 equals -1.7 angstrom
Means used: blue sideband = 10.8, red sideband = 11.9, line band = 11.7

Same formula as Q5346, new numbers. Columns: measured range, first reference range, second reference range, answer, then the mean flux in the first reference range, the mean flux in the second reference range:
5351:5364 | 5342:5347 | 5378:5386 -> -0.96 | 11.4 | 12.1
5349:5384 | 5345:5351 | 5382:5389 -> -1.30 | 11.5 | 11.8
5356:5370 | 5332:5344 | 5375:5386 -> -0.37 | 11.4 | 12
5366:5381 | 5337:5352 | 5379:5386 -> 0.19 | 11.5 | 12.1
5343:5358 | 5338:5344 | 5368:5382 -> -0.65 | 11.4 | 11.9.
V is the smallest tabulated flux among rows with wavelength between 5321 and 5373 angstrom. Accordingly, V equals 10.42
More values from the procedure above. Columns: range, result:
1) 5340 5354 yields 11.22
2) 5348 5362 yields 11.42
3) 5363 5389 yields 11.3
